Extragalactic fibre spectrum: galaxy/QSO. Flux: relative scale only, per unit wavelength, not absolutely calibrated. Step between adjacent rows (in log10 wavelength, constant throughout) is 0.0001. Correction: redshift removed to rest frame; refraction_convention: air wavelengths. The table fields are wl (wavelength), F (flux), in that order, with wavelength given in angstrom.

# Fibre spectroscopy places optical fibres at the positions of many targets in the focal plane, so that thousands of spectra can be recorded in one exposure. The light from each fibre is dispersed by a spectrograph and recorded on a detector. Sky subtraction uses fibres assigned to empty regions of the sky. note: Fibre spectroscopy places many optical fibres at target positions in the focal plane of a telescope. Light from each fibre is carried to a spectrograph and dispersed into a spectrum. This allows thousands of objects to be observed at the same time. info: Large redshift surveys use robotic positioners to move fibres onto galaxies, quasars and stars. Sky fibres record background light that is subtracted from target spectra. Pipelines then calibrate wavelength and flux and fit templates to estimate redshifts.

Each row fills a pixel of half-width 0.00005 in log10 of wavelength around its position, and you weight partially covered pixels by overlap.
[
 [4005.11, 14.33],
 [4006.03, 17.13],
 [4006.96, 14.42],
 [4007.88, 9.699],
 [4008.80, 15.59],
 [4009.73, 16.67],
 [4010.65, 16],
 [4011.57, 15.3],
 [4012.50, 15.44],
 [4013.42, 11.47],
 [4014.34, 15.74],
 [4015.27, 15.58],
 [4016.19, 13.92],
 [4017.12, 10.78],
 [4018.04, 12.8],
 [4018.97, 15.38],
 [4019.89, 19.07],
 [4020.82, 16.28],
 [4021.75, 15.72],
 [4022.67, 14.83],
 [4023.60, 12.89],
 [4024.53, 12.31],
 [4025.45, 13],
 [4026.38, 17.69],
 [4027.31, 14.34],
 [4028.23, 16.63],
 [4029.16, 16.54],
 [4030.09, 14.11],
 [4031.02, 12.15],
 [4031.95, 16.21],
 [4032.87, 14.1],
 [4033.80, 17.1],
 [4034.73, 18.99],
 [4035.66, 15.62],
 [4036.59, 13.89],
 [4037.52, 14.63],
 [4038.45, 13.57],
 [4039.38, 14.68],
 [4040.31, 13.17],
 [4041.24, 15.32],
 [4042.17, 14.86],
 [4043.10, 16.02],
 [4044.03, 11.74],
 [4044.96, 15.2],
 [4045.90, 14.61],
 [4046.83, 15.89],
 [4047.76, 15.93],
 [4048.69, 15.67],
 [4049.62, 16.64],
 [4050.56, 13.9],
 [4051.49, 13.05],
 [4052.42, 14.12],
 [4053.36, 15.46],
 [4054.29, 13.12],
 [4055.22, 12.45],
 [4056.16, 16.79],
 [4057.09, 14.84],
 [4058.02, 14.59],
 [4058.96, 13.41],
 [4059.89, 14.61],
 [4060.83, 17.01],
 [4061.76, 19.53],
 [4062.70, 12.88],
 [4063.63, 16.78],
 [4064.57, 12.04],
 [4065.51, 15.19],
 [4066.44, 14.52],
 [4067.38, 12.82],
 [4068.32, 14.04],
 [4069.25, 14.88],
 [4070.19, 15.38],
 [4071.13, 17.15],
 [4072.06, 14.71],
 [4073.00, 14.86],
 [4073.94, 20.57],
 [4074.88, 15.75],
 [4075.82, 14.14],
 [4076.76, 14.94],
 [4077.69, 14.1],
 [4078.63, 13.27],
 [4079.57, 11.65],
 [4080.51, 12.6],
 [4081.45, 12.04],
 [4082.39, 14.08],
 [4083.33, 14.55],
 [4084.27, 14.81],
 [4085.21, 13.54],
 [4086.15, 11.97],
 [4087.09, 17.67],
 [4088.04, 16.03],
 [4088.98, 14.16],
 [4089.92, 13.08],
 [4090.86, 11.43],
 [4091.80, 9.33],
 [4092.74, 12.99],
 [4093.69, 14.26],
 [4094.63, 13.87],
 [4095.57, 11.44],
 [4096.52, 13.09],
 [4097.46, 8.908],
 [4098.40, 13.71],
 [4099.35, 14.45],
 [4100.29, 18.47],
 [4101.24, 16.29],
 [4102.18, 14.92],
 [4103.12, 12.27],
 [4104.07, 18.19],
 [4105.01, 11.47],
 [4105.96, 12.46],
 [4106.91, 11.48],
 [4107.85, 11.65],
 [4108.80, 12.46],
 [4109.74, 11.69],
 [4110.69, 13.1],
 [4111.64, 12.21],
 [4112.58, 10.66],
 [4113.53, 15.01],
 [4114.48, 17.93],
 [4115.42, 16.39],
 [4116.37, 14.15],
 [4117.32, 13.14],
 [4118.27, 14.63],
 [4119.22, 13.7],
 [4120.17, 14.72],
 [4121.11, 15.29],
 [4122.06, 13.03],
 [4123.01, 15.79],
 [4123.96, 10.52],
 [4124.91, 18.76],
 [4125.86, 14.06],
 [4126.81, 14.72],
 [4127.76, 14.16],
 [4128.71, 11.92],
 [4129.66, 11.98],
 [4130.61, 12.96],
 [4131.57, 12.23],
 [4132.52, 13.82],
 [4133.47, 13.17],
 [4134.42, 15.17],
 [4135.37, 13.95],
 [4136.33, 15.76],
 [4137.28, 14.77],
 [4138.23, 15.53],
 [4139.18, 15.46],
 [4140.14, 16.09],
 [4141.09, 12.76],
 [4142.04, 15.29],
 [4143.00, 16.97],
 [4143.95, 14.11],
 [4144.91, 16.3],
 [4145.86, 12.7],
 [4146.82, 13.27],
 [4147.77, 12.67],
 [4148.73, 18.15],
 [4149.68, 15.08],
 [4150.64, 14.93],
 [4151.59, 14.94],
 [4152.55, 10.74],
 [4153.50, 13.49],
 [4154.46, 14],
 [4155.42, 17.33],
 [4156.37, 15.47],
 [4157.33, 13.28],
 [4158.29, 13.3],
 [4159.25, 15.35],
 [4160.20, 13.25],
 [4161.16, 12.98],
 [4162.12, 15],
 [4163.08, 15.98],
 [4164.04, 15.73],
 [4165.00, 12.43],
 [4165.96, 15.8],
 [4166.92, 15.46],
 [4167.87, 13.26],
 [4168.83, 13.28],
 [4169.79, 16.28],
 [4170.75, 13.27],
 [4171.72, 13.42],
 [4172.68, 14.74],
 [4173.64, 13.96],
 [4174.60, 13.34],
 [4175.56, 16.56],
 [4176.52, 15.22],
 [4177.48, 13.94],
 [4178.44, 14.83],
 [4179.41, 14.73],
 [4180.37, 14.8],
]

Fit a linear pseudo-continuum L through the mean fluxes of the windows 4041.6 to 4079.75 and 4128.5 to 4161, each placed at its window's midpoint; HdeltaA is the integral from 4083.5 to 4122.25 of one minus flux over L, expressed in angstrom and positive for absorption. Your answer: 2.4 angstrom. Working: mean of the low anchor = 14.9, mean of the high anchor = 14.3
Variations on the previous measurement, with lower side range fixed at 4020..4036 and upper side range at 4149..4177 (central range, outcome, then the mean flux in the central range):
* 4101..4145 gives 1.8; 14.1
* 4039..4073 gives 0.7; 14.8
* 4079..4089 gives 0.7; 13.9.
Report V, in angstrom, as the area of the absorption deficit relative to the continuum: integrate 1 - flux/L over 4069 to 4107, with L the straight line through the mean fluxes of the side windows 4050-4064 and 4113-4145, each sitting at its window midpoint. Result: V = 1.7 angstrom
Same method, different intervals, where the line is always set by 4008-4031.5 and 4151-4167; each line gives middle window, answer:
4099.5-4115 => 0.76 angstrom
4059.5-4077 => -0.91 angstrom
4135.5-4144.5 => -0.46 angstrom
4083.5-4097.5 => 1.23 angstrom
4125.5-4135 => 0.67 angstrom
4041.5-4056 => 0.02 angstrom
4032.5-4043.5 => -0.36 angstrom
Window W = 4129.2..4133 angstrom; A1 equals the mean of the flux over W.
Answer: 12.7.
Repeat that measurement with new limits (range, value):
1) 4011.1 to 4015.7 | 14.7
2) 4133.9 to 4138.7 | 15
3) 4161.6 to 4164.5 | 15.5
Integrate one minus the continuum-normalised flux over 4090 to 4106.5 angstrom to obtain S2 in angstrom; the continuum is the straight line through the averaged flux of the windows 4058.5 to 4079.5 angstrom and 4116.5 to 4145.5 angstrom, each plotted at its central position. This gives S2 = 1.5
